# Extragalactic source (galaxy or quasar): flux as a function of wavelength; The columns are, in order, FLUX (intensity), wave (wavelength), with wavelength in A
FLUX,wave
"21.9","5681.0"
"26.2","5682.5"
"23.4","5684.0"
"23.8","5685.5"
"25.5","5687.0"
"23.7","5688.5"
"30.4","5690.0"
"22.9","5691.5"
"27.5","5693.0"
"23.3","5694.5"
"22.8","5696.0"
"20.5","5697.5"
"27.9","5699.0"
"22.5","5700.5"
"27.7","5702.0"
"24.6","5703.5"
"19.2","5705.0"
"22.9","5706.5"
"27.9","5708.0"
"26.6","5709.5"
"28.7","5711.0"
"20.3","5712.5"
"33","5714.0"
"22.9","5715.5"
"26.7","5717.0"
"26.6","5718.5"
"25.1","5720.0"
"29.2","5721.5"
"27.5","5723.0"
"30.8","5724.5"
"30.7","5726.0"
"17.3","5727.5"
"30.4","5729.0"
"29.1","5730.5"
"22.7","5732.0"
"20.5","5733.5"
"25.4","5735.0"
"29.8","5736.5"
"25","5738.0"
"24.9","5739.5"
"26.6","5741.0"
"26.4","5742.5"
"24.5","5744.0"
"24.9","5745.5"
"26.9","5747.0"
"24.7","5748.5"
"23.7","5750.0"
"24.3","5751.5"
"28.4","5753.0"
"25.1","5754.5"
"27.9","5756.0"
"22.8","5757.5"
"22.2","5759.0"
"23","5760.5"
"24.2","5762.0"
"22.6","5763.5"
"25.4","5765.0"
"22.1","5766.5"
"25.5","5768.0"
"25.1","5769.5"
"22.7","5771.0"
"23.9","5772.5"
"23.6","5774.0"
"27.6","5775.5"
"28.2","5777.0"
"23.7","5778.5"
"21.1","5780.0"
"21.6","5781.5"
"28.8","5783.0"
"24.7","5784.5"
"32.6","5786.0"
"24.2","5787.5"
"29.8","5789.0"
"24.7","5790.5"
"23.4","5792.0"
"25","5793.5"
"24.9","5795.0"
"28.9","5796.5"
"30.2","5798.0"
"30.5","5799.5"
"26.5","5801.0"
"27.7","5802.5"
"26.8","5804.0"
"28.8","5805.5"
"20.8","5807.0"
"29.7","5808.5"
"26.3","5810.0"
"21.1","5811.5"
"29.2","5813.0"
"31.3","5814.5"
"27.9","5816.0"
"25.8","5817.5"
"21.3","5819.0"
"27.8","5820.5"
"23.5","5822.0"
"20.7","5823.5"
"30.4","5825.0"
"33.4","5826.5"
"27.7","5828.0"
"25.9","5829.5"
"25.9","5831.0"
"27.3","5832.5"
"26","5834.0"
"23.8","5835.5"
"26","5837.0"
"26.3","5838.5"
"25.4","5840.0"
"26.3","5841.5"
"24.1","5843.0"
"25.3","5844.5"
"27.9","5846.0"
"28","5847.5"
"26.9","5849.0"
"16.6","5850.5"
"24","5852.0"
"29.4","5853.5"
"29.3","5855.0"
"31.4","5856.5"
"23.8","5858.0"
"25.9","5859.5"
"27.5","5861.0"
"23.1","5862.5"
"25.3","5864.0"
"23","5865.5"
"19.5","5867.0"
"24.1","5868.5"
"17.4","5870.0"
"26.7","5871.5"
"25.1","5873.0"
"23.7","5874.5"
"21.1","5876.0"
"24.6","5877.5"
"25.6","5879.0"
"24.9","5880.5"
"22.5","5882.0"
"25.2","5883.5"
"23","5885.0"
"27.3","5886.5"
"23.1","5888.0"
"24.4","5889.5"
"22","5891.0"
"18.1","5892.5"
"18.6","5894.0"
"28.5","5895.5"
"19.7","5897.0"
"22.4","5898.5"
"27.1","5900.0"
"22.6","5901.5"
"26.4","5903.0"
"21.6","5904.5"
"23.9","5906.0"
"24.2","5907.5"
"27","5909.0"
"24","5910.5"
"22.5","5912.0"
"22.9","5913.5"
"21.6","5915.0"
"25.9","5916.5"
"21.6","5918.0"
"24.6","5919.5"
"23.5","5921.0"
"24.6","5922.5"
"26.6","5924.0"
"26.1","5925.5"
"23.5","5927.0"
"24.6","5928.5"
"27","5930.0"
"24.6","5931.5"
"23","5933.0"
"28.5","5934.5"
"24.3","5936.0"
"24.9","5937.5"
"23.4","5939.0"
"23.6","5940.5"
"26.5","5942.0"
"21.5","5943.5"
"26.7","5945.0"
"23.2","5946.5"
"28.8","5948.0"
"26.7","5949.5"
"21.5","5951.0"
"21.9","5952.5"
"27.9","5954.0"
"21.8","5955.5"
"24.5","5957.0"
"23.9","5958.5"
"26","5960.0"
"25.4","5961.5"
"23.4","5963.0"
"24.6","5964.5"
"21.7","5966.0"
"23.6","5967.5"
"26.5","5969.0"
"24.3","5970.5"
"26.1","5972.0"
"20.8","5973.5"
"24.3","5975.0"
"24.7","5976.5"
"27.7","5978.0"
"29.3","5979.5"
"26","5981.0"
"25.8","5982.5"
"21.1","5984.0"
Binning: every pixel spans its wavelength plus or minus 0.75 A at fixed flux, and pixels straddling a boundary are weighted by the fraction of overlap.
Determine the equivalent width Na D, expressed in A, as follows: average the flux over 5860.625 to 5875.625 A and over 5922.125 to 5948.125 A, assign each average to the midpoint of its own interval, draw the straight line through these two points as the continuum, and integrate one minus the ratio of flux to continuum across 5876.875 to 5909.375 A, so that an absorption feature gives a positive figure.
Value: 0.4 A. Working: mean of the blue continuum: 23.4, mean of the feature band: 23.7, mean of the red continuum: 25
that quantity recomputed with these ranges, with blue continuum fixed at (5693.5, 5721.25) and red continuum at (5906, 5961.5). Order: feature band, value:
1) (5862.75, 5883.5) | 1.1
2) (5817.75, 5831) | -0.8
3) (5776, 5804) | -1.8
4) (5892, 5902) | 0.8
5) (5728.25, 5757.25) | -1.0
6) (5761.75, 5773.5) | 0.5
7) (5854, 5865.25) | -0.8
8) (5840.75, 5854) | -0.3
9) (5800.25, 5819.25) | -1.3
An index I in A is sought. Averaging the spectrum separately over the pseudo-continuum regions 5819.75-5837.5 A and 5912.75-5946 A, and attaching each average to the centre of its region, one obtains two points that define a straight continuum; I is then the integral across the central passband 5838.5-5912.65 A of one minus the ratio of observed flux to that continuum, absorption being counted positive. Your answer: 3.7 A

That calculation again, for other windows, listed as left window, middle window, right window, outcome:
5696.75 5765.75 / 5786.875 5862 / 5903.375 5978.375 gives -4.30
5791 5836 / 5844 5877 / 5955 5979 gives 1.51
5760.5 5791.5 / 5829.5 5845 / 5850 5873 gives -0.60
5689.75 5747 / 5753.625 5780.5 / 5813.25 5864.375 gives 1.64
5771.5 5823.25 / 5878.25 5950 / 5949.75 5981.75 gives 2.45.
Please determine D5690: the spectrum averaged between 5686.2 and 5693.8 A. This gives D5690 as 26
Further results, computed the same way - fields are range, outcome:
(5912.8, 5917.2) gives 23.4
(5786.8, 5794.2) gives 25.4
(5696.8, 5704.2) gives 24.7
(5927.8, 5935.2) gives 25.5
